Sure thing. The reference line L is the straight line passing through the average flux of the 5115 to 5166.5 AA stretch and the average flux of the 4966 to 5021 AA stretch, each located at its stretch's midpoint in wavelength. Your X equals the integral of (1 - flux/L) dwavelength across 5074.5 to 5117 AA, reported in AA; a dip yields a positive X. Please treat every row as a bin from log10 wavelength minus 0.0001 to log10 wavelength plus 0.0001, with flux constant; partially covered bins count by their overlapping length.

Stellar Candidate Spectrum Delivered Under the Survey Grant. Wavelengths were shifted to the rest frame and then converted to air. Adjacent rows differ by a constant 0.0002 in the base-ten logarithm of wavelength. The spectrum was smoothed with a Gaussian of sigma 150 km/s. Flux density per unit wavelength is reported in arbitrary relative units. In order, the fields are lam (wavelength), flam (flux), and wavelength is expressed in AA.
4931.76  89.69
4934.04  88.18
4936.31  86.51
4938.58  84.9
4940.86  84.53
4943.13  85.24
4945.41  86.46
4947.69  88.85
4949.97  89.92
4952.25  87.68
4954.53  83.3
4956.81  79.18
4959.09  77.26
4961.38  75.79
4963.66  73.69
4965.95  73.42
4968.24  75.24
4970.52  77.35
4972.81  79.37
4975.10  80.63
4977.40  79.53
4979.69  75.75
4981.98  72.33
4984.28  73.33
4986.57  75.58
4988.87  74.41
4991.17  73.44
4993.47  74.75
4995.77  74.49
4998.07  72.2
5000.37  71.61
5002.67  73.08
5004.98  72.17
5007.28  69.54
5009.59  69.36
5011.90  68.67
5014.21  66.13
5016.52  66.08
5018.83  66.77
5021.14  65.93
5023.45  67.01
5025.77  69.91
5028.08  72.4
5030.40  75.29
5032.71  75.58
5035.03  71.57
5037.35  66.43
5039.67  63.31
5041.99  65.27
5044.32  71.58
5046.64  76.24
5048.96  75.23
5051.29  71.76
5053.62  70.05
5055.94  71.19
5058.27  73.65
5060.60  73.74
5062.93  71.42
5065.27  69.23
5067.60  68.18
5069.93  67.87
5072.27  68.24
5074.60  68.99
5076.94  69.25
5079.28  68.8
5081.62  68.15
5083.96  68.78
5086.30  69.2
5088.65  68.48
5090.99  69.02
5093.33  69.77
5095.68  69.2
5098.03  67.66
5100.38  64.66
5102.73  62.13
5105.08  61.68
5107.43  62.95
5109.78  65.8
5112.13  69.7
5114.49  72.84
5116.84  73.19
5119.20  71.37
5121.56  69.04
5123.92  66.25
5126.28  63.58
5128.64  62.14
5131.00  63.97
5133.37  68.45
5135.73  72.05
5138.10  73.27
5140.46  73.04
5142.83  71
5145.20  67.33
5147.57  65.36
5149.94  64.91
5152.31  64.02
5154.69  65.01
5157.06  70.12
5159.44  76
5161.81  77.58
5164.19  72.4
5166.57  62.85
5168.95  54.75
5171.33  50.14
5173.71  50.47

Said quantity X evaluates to 1.5 AA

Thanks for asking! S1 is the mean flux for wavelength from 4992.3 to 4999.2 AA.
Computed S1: 73.8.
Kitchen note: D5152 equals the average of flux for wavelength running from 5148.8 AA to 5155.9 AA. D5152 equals 64.7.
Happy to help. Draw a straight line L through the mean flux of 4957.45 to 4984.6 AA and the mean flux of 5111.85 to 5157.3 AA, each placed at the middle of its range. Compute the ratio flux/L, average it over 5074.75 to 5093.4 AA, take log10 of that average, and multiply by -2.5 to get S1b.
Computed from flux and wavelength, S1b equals 0.03 mag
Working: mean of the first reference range 76.3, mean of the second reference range 68.3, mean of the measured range 68.9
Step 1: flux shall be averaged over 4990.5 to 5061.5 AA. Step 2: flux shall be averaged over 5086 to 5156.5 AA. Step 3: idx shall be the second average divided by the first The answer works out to 1.0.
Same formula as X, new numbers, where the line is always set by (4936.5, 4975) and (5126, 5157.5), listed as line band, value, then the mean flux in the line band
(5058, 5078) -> 0.86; 69.9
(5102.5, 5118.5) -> 0.57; 67.3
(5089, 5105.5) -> 0.99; 66.6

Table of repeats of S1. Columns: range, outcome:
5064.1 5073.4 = 68.4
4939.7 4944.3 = 84.9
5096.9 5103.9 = 64.8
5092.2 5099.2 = 68.8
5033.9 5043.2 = 66.6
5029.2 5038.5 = 72.2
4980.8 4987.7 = 73.8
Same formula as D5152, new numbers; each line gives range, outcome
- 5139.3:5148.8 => 69.1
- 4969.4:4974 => 78.4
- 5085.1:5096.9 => 69.1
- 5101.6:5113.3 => 64.5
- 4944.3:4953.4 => 88.2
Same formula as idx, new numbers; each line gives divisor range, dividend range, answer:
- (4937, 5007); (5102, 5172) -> 0.86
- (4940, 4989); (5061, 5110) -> 0.85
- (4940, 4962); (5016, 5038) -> 0.83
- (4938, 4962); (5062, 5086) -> 0.82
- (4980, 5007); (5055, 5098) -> 0.95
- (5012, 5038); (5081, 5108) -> 0.96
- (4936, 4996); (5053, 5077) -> 0.89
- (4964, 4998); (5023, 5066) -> 0.94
